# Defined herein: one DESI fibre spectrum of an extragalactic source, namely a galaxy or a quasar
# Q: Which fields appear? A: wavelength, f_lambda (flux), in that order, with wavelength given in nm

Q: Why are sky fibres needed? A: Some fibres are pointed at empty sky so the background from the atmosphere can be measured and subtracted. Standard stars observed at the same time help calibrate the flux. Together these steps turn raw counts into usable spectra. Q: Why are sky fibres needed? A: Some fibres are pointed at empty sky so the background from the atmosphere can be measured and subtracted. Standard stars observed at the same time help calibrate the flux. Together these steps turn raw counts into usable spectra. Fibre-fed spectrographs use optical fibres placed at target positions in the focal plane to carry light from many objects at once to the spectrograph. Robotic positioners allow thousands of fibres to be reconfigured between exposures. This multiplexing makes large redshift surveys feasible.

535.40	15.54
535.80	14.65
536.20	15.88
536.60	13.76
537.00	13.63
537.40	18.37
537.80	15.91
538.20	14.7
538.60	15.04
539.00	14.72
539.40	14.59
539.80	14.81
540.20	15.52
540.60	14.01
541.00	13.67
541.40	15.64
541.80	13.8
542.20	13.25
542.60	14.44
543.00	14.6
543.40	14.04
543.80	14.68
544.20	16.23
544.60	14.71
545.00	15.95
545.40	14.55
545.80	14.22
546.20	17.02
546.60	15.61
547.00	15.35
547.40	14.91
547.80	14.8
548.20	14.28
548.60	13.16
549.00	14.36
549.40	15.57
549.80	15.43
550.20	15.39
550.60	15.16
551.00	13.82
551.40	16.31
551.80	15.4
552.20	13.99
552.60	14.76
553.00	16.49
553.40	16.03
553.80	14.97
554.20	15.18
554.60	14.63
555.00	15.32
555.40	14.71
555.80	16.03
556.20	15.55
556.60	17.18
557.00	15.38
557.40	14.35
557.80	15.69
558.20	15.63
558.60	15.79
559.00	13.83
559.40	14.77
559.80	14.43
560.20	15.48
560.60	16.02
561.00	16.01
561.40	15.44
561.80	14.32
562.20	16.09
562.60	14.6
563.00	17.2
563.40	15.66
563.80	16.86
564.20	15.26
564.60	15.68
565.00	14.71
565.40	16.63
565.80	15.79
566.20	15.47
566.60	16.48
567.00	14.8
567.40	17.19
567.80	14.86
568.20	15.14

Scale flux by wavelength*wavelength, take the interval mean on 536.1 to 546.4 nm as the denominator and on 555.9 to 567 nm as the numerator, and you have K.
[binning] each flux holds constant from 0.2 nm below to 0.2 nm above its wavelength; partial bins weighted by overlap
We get 1.12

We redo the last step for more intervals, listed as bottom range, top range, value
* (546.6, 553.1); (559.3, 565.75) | 1.09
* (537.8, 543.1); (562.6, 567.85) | 1.19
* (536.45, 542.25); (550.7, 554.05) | 1.08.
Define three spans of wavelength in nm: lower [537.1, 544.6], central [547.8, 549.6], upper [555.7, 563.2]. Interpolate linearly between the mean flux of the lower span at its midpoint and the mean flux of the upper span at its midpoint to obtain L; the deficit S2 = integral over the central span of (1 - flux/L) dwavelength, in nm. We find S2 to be 0.09 nm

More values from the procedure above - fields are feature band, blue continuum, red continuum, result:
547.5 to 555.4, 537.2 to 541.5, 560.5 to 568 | 0.23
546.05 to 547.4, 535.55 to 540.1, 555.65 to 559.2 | -0.05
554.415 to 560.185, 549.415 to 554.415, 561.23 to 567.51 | 0.08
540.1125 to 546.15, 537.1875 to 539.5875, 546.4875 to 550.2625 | 0.22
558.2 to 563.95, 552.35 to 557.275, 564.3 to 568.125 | 0.05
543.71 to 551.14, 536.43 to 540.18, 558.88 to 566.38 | 0.11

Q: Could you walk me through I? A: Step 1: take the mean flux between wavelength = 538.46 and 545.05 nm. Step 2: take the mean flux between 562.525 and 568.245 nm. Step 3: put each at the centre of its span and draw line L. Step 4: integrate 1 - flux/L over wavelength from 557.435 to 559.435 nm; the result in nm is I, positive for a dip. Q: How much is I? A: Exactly 0.05 nm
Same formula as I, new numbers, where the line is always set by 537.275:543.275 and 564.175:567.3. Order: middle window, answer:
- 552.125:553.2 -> 0.00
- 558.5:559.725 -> 0.06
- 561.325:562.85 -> 0.04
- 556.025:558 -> -0.03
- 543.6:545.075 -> -0.04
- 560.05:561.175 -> -0.03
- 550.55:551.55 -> 0.01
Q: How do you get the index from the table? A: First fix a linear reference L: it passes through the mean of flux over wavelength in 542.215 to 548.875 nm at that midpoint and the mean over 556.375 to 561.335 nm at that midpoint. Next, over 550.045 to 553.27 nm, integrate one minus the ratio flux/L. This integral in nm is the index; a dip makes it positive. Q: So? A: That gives -0.017 nm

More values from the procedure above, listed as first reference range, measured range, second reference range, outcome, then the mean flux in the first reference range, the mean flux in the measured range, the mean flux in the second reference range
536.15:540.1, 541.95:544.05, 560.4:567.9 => 0.14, 15.1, 14.2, 15.8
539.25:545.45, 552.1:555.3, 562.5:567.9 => 0.01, 14.7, 15.2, 15.8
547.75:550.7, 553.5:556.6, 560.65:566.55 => -0.04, 14.8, 15.4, 15.7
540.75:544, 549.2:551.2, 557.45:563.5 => -0.05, 14.3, 15.1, 15.4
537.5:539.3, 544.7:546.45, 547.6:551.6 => -0.05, 15.2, 15.4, 14.8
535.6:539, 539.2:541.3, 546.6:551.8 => 0.08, 15.2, 14.6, 14.9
